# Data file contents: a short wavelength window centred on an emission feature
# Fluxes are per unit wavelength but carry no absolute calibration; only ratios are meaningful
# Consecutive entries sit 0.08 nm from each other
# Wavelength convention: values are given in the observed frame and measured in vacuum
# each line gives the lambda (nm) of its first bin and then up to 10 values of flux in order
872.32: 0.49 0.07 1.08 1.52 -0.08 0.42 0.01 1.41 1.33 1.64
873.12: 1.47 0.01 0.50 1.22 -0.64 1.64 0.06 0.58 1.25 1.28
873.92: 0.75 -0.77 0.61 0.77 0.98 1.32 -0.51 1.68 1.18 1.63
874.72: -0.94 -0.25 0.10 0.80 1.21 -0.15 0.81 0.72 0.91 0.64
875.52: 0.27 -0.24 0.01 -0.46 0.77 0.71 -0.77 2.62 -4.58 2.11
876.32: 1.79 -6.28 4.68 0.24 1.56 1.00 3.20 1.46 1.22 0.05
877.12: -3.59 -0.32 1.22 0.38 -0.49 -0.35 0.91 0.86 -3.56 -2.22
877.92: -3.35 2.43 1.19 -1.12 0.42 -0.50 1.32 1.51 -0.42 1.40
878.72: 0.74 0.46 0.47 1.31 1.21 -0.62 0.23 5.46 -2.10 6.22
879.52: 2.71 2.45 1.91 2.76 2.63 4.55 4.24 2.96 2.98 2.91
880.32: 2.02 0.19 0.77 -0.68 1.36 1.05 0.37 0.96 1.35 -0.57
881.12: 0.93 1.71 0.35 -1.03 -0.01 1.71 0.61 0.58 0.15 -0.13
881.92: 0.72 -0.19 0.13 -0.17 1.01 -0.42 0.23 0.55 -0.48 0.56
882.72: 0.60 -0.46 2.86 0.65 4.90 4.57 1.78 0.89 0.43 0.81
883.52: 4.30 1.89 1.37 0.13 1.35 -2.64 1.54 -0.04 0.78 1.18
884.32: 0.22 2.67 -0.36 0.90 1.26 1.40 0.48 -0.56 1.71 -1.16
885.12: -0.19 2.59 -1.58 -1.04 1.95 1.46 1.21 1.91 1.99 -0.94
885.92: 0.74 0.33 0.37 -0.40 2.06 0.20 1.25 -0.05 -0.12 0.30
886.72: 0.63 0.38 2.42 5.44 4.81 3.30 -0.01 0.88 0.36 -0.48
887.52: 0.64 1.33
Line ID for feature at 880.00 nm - Hgamma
